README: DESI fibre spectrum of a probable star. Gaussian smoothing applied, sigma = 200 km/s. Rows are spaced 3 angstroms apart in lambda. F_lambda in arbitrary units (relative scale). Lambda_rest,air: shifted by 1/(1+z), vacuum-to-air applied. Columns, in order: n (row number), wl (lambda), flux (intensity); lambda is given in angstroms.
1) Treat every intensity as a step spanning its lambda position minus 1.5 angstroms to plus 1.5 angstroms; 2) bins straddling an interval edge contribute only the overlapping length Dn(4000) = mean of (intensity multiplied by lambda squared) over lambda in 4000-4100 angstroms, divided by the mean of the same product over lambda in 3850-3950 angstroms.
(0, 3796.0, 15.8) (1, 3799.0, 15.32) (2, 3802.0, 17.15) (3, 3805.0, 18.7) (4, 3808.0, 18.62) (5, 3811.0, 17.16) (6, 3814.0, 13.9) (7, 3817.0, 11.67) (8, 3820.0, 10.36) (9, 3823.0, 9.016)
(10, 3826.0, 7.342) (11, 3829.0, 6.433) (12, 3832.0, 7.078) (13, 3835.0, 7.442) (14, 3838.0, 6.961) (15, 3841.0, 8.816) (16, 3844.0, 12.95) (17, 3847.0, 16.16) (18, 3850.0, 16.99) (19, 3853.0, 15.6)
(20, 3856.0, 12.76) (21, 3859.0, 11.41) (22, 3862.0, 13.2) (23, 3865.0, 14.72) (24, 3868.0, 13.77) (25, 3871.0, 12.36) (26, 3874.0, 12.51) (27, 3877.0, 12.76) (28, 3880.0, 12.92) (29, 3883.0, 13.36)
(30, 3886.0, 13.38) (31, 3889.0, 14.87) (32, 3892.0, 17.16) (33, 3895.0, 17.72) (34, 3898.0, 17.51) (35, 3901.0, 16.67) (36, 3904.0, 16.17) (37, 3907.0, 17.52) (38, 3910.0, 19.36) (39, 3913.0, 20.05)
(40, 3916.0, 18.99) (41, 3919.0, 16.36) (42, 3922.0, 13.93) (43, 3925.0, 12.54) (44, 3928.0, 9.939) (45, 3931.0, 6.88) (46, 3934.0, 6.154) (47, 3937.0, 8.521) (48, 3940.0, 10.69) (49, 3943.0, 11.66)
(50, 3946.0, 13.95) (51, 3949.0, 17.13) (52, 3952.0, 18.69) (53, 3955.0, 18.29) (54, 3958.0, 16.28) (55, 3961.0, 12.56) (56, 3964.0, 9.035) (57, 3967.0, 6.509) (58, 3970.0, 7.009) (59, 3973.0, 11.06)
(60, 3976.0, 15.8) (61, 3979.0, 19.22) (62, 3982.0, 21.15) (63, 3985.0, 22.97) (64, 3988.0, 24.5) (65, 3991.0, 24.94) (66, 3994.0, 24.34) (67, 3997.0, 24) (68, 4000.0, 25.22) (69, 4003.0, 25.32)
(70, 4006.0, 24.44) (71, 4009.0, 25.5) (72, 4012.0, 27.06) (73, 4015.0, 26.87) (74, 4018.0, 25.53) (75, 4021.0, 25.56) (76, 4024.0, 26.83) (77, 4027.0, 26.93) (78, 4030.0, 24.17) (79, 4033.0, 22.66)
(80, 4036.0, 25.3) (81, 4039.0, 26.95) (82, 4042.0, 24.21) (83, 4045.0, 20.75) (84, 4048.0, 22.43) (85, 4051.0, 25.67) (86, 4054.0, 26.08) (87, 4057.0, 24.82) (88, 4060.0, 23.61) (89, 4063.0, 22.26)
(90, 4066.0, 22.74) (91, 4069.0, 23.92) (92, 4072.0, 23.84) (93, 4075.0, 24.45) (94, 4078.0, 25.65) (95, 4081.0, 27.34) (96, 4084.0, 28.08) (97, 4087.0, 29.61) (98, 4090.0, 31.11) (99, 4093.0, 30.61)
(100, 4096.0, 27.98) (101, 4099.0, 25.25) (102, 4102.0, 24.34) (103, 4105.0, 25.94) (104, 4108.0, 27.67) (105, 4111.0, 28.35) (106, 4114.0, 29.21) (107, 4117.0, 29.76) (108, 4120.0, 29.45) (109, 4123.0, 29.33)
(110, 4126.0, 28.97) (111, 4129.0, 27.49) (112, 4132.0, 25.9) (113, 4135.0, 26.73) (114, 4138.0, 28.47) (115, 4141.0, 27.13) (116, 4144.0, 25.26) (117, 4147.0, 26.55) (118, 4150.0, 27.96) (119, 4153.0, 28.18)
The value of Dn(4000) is 2.0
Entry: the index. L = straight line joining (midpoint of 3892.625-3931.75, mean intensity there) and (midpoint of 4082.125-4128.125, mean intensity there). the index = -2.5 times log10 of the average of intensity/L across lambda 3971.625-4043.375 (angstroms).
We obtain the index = -0.080 mag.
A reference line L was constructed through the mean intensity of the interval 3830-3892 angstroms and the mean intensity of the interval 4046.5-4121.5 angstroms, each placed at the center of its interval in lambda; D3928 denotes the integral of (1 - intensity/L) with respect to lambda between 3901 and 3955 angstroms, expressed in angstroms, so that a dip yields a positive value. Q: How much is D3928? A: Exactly 7.64 angstroms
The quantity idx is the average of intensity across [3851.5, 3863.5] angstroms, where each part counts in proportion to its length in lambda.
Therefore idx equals 13.2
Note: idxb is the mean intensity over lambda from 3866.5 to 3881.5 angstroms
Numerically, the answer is 12.9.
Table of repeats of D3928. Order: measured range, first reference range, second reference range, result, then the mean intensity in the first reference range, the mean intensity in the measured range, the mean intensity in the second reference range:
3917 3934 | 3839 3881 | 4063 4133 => 5.4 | 13.3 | 11.6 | 27.2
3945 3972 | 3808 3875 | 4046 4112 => 7.9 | 11.9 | 13.2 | 25.9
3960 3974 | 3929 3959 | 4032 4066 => 5.6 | 12.7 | 9.05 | 24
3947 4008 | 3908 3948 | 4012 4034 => 4.4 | 13.1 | 18.4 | 25.7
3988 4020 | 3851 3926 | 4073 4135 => -4.9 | 15.1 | 25.3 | 27.8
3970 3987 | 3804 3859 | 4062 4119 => 2.7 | 12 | 17.3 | 26.8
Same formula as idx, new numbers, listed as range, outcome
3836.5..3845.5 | 9.58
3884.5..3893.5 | 15.1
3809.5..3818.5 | 14.2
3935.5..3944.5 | 10.3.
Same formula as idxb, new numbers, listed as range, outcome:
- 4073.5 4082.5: 25.8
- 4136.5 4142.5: 27.8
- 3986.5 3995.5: 24.6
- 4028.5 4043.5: 24.7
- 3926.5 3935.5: 7.66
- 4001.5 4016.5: 25.8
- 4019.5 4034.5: 25.2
